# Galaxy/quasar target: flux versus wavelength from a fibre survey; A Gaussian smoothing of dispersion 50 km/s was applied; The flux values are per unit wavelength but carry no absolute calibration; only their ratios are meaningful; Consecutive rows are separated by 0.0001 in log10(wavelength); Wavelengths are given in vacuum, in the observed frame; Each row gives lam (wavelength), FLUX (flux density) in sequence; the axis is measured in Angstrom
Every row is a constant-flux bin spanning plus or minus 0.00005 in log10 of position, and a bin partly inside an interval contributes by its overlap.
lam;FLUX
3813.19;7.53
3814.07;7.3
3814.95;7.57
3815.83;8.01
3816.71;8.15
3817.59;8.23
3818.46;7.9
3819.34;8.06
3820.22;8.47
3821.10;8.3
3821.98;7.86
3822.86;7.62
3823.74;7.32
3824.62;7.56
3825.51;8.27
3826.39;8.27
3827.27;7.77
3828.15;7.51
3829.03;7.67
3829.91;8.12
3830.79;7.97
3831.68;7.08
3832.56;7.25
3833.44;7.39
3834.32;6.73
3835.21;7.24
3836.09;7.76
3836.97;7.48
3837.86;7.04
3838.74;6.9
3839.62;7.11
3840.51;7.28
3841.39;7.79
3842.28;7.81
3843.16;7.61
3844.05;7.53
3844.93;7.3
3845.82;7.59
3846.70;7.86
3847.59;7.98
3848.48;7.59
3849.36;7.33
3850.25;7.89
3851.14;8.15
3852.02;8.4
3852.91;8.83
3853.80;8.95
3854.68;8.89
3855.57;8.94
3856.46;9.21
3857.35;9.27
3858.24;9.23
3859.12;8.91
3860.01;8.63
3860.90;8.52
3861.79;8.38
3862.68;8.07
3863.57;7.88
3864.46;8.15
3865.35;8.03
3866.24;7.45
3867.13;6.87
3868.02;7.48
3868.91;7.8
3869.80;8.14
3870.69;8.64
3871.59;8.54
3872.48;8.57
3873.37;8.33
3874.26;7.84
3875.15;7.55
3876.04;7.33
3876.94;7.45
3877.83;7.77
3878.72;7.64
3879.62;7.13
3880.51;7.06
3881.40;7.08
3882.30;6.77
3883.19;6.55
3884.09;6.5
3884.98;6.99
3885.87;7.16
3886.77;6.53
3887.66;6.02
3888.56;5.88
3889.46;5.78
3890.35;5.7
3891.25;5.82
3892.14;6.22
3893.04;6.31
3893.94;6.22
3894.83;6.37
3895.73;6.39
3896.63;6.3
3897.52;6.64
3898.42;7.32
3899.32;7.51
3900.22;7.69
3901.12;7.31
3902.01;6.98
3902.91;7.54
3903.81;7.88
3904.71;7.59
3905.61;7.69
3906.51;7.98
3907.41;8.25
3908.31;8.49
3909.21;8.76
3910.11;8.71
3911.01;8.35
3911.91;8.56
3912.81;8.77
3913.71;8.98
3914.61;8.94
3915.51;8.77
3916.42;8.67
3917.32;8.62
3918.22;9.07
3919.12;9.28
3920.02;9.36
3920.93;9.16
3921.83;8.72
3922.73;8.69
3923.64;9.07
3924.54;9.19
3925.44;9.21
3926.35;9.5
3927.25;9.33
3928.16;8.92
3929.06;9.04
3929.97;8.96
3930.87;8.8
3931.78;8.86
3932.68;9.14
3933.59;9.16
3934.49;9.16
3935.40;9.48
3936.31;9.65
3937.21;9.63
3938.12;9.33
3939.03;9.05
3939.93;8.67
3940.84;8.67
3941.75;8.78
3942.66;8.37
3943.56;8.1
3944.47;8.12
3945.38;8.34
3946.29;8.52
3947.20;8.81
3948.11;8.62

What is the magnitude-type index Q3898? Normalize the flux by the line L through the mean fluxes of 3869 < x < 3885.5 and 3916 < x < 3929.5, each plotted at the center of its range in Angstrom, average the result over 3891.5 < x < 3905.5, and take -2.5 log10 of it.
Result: 0.19 mag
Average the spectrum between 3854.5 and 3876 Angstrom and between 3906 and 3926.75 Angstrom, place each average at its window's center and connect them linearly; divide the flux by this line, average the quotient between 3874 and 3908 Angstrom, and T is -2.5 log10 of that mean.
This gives 0.22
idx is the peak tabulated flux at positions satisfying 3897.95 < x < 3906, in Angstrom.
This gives 7.88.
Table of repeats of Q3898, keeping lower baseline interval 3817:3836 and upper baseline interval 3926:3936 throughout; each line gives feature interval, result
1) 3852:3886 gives 0.04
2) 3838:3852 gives 0.05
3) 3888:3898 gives 0.37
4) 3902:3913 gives 0.09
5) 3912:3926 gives 0.00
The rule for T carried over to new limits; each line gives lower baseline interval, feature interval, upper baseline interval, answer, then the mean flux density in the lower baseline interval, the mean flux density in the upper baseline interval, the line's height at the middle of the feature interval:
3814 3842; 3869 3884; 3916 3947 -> 0.09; 7.66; 8.96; 8.27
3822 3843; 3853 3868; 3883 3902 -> -0.19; 7.53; 6.55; 7.07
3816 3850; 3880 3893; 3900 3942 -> 0.28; 7.65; 8.74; 8.31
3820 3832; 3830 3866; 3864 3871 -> -0.02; 7.83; 7.81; 7.82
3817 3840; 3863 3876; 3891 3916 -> -0.04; 7.66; 7.6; 7.63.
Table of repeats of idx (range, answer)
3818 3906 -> 9.27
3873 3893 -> 8.33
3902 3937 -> 9.65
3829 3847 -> 8.12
